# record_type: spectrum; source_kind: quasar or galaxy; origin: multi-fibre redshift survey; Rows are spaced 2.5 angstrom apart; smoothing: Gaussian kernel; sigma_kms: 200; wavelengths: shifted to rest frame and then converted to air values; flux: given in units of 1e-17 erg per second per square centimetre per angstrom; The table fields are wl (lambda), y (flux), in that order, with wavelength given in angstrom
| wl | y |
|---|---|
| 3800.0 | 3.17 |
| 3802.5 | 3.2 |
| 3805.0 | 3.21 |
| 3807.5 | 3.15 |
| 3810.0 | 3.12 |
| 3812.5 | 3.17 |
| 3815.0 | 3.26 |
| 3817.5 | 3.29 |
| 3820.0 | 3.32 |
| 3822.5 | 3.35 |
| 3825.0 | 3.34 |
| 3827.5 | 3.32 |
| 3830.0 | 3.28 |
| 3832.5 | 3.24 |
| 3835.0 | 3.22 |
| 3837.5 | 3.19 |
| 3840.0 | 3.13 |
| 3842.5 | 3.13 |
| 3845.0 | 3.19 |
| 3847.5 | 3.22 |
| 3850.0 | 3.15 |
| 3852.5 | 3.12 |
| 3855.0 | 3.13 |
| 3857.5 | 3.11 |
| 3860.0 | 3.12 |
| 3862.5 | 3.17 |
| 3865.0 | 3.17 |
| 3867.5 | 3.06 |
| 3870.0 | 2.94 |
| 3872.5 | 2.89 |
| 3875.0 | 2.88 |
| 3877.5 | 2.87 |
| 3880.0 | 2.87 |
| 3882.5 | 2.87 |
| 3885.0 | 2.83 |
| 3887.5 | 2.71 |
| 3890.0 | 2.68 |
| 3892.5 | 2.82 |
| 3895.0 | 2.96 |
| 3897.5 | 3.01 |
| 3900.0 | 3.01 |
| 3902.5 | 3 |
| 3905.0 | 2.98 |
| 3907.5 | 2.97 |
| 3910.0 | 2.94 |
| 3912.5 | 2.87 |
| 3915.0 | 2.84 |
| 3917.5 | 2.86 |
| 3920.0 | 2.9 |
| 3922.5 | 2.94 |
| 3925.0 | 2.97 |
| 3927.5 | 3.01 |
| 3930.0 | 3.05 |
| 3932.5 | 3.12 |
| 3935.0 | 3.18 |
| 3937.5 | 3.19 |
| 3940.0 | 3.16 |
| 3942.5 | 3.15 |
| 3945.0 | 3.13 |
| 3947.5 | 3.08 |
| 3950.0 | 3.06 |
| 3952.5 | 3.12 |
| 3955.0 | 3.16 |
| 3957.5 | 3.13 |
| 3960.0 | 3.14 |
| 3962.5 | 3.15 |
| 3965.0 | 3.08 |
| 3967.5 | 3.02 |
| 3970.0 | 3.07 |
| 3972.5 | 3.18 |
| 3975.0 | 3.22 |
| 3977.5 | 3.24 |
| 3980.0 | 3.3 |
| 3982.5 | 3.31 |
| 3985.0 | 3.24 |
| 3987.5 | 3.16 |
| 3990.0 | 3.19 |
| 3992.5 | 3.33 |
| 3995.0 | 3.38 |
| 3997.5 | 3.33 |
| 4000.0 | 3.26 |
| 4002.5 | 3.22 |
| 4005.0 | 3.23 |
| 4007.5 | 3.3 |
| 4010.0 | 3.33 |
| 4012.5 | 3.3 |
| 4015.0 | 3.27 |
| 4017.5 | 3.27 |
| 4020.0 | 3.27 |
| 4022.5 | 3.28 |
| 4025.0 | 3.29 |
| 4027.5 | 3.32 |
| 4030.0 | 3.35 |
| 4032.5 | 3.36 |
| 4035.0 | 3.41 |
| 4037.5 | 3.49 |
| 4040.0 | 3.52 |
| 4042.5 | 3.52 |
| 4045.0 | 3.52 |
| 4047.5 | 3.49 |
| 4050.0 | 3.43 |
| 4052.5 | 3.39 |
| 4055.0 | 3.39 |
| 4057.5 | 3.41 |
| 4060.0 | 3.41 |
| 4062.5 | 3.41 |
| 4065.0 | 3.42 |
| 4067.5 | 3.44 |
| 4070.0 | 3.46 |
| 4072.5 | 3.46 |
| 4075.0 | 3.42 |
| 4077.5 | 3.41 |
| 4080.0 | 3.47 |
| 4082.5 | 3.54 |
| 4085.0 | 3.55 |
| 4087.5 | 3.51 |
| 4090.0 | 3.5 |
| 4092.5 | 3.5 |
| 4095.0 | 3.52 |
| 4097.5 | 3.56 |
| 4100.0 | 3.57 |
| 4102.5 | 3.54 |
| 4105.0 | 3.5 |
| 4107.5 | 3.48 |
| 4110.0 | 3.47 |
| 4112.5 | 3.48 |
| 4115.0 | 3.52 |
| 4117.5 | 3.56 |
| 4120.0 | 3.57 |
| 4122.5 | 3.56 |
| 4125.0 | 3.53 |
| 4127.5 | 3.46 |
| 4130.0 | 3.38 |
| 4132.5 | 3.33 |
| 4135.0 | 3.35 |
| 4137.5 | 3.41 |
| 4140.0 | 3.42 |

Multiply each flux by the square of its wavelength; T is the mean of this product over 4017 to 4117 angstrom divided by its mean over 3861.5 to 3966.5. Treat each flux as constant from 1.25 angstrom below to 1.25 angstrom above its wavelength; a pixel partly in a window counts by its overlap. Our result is 1.24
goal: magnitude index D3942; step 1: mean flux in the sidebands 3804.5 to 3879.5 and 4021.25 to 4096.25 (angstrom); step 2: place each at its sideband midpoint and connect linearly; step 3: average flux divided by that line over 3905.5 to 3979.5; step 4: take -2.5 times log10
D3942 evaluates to 0.075 mag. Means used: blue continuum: 3.15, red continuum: 3.44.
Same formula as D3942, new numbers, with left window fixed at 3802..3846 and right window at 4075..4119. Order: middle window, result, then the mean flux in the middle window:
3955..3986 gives 0.069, 3.17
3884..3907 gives 0.144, 2.89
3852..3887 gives 0.098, 2.99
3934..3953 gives 0.073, 3.13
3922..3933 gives 0.109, 3.02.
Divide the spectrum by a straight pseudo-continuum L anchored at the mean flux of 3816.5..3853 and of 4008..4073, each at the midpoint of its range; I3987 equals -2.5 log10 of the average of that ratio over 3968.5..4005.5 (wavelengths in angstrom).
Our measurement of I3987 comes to 0.04 mag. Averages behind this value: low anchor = 3.23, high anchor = 3.39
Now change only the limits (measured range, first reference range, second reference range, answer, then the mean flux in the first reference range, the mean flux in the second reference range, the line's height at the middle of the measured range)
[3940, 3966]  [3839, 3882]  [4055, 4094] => 0.04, 3.06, 3.46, 3.23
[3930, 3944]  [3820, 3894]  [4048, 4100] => 0.02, 3.07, 3.46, 3.22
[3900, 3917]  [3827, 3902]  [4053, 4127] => 0.07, 3.04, 3.49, 3.13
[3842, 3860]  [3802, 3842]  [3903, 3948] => 0.01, 3.24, 3.02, 3.17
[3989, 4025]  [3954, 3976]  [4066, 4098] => -0.01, 3.13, 3.49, 3.26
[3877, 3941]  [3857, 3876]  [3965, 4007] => 0.06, 3.04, 3.23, 3.11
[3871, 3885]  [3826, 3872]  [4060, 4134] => 0.12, 3.16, 3.49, 3.2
